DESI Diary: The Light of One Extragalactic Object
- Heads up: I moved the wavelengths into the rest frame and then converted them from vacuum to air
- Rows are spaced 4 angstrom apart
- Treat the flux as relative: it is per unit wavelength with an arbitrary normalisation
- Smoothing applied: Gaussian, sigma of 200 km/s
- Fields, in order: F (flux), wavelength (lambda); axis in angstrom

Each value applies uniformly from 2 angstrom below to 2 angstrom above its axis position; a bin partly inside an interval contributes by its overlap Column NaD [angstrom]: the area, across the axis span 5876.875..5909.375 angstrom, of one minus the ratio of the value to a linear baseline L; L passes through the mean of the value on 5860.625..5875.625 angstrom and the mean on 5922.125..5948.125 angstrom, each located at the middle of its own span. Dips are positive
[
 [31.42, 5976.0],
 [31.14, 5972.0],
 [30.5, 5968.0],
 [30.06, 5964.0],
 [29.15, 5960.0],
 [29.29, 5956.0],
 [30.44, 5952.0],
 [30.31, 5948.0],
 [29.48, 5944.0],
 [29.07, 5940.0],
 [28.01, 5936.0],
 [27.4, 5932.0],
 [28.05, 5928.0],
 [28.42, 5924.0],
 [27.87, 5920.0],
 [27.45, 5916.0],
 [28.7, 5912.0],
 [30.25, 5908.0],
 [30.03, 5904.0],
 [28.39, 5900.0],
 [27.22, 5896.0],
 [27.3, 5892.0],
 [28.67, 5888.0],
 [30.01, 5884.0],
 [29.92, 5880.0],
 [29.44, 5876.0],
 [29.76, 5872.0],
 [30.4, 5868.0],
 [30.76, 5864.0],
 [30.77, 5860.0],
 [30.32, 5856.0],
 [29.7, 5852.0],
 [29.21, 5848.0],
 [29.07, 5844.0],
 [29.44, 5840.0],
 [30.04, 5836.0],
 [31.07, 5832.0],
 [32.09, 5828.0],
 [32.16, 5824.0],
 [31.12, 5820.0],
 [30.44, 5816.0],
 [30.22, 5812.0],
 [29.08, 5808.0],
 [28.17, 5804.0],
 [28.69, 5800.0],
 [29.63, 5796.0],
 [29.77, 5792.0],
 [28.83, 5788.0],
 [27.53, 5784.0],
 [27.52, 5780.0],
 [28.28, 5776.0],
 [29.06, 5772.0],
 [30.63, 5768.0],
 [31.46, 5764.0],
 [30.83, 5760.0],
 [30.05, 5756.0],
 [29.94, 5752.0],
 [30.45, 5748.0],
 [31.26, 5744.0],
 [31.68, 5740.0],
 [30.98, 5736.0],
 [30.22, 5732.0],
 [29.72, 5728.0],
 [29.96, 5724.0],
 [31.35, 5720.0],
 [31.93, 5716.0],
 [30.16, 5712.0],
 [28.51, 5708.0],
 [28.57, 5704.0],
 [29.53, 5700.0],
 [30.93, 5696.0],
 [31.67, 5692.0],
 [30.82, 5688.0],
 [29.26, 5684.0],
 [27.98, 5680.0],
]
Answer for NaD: 0.7 angstrom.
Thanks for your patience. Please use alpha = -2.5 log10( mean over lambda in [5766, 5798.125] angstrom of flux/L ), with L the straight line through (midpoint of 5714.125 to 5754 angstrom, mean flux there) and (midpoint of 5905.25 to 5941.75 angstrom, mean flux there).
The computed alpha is 0.05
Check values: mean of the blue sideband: 30.7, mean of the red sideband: 28.4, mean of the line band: 28.9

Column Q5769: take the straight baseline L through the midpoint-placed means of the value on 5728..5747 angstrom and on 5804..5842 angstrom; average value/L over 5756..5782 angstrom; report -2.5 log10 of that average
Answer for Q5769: 0.04 mag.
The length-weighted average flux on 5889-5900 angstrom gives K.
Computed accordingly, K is 27.6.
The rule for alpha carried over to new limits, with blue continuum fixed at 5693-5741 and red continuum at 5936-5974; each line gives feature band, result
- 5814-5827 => -0.043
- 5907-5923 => 0.054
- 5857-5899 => 0.021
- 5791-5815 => 0.031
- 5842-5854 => 0.026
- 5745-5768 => -0.013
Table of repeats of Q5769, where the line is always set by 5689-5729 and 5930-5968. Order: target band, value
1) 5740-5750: -0.032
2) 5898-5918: 0.019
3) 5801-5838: -0.022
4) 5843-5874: -0.013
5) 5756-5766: -0.031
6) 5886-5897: 0.067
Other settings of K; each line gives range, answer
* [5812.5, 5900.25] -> 29.9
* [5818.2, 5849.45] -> 30.5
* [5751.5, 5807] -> 29.3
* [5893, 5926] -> 28.5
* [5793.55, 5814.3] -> 29.2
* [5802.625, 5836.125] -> 30.6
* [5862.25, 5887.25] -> 30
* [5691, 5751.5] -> 30.4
